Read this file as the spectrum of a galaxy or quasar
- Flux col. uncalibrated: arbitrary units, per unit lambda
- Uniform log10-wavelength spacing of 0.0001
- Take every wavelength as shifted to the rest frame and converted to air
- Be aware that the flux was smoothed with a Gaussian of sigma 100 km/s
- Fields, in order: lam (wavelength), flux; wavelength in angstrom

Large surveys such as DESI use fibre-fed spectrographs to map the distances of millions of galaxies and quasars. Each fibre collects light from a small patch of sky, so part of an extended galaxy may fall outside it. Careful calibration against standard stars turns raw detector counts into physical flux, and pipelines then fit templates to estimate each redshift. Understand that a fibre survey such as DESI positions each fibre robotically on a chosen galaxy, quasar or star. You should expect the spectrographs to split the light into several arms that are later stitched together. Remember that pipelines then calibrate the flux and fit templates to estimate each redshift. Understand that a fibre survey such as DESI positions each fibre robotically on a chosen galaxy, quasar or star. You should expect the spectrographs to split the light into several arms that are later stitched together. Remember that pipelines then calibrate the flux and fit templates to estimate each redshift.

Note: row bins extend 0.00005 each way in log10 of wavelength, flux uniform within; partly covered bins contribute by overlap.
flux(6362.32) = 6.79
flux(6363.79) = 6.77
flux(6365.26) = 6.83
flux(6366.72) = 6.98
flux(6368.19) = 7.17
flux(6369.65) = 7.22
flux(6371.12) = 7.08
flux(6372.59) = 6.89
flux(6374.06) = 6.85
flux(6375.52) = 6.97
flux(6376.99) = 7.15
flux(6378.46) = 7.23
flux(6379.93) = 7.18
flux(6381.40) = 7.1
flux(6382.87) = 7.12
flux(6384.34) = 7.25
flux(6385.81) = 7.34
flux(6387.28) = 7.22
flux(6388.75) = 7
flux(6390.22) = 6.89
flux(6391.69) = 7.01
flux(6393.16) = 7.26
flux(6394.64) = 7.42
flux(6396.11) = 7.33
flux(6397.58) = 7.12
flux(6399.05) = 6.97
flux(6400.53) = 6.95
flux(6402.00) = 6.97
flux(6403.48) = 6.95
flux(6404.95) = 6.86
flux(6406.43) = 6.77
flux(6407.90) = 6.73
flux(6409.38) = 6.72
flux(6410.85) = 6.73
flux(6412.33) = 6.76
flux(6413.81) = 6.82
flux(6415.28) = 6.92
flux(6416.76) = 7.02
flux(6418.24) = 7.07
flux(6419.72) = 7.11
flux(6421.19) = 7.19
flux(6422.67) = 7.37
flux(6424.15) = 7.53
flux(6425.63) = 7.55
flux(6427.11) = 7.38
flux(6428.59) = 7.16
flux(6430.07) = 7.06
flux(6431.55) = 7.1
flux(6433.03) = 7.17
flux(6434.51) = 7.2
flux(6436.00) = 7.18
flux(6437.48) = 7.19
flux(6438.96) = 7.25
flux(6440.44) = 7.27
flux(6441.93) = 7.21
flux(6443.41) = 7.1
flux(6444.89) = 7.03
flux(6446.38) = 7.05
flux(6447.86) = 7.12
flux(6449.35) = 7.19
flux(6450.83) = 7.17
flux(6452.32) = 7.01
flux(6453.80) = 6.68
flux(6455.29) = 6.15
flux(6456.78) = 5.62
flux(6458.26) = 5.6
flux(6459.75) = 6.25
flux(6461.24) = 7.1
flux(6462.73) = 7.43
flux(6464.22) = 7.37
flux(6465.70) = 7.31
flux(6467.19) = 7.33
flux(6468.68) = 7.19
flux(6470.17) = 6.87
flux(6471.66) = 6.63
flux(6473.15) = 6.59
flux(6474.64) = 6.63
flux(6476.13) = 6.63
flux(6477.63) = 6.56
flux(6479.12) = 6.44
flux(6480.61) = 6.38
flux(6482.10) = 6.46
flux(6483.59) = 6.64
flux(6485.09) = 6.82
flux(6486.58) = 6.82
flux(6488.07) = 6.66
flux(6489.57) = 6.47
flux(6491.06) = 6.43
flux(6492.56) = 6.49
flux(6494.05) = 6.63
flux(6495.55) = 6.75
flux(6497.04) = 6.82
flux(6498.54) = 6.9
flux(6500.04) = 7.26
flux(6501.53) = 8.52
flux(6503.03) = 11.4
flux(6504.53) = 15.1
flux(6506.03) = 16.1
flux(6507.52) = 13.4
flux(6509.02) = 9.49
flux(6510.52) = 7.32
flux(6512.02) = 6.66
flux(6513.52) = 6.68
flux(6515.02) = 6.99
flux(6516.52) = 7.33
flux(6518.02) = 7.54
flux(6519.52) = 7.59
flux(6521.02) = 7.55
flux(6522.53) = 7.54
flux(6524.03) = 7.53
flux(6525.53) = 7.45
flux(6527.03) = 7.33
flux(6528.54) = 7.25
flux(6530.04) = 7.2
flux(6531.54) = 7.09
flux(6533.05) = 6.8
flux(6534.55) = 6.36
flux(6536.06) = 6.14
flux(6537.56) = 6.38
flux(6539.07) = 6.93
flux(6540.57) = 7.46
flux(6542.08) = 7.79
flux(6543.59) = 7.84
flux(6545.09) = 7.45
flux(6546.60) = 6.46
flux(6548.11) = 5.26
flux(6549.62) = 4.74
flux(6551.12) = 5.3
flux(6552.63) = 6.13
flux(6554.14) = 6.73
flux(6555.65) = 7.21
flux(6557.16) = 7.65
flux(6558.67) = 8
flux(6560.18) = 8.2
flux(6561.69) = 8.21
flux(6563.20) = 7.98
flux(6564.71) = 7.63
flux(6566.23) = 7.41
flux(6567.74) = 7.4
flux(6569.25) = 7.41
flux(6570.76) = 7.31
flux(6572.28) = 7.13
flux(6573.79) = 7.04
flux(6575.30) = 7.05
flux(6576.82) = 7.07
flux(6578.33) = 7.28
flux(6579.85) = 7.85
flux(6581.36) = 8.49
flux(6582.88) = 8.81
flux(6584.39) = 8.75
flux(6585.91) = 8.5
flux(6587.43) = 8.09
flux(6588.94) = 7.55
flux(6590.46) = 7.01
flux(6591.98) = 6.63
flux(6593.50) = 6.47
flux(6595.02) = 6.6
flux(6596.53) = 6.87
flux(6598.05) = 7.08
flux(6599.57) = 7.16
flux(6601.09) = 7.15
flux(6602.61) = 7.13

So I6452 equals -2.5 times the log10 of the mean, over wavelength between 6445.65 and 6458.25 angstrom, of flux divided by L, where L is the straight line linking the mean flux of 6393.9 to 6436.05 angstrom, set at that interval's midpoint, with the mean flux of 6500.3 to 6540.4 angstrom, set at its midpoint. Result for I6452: 0.12 mag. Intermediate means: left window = 7.07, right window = 8.27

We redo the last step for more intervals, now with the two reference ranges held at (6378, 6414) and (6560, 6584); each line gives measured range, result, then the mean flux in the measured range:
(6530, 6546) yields 0.075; 7.03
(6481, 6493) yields 0.117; 6.59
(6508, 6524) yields -0.017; 7.57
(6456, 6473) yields 0.075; 6.78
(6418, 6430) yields -0.025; 7.29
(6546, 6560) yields 0.174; 6.46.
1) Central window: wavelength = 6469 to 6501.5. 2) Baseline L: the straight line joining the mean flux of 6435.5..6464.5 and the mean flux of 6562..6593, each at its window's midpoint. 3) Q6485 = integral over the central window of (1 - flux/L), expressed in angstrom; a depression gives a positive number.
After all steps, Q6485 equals 1.7 angstrom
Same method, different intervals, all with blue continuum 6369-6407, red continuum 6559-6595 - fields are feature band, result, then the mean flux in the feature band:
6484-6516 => -4.1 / 8.34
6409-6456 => 0.8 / 7.08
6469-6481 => 1.2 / 6.62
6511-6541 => 1.5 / 7.09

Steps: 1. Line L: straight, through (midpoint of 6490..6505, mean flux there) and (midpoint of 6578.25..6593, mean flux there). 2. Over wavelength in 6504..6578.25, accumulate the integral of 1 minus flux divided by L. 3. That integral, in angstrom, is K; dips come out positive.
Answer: 3.62 angstrom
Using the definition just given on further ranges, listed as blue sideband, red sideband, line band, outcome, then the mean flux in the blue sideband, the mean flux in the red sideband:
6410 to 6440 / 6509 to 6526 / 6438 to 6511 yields -2.08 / 7.14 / 7.39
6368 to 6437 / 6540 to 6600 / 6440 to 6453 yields 0.02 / 7.09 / 7.28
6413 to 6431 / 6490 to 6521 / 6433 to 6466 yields 2.97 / 7.18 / 8.53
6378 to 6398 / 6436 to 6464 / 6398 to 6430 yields 0.10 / 7.18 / 6.87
